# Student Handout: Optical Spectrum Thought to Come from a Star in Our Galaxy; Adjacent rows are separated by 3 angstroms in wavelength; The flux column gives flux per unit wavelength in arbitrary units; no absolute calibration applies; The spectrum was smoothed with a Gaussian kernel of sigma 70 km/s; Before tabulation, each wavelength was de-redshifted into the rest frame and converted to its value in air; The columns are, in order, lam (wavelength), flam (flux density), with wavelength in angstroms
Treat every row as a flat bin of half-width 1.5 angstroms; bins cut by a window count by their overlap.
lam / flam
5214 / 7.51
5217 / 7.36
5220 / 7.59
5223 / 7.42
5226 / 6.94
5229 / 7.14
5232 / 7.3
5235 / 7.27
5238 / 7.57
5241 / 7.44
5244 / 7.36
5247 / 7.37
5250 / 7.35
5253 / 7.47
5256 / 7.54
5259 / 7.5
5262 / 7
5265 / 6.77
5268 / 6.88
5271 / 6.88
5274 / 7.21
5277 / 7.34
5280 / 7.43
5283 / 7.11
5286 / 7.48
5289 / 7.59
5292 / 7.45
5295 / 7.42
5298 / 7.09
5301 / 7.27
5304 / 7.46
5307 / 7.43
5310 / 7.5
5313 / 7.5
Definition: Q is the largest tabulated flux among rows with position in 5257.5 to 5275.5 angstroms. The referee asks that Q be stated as 7.5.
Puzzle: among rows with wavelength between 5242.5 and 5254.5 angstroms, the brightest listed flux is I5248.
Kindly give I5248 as 7.47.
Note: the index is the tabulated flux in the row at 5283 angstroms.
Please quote 7.11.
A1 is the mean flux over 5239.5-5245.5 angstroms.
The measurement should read 7.4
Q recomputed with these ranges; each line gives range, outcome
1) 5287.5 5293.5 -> 7.59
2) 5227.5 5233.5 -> 7.3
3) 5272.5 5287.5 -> 7.48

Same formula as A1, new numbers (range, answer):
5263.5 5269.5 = 6.83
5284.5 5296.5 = 7.48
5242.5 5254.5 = 7.39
